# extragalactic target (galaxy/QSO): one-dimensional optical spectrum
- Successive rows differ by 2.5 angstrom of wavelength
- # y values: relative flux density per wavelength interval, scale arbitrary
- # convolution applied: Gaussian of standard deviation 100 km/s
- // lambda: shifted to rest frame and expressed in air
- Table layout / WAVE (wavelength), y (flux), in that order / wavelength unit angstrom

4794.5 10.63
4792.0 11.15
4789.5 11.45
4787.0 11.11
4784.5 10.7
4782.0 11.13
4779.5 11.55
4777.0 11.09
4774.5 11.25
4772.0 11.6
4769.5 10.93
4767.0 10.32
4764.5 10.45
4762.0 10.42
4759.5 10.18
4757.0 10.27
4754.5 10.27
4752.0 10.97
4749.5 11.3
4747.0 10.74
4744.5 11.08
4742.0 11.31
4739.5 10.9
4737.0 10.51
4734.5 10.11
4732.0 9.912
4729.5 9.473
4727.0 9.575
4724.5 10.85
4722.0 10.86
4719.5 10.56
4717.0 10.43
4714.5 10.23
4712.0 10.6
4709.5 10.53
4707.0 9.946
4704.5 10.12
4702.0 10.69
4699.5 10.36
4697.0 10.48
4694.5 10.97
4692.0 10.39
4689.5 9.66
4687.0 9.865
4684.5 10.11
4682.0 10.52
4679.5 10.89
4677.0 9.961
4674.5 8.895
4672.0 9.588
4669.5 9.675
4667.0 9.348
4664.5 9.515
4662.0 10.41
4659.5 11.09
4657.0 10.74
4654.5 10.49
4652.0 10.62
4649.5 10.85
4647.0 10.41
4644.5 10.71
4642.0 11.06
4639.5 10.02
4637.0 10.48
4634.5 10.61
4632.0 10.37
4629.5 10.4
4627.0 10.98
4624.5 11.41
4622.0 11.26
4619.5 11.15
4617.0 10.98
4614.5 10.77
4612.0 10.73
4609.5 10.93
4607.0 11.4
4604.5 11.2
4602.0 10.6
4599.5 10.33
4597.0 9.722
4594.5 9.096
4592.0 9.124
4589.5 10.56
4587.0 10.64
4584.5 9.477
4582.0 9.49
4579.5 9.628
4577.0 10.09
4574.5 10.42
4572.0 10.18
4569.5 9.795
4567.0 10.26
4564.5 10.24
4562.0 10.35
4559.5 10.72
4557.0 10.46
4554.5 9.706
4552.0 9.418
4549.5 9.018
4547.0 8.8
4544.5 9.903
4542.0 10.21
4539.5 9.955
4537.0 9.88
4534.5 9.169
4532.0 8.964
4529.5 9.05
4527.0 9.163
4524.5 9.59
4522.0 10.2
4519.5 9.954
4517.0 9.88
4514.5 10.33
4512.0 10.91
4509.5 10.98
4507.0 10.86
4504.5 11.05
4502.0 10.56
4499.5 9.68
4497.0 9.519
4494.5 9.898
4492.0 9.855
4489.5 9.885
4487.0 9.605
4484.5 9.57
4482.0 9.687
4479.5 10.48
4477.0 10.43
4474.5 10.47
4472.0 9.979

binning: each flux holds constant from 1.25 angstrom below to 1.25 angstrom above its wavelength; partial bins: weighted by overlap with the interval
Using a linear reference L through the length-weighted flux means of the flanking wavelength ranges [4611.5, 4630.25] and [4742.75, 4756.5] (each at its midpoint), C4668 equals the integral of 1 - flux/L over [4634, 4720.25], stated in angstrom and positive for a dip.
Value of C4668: 4.9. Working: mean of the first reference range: 11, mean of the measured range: 10.3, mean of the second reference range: 10.9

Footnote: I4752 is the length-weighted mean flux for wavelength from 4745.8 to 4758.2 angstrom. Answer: 10.7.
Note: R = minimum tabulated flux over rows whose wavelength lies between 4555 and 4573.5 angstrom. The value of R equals 9.795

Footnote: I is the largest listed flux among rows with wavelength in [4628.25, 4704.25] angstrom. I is 11.09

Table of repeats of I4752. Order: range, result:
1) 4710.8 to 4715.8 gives 10.4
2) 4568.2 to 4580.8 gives 10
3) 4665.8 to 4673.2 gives 9.54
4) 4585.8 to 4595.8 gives 9.85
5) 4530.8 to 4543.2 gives 9.64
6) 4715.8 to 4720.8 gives 10.5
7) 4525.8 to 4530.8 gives 9.1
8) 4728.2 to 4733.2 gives 9.69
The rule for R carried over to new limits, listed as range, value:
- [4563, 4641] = 9.096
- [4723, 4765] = 9.473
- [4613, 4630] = 10.4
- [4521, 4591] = 8.8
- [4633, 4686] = 8.895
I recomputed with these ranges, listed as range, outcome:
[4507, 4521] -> 10.98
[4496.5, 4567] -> 11.05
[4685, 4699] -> 10.97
